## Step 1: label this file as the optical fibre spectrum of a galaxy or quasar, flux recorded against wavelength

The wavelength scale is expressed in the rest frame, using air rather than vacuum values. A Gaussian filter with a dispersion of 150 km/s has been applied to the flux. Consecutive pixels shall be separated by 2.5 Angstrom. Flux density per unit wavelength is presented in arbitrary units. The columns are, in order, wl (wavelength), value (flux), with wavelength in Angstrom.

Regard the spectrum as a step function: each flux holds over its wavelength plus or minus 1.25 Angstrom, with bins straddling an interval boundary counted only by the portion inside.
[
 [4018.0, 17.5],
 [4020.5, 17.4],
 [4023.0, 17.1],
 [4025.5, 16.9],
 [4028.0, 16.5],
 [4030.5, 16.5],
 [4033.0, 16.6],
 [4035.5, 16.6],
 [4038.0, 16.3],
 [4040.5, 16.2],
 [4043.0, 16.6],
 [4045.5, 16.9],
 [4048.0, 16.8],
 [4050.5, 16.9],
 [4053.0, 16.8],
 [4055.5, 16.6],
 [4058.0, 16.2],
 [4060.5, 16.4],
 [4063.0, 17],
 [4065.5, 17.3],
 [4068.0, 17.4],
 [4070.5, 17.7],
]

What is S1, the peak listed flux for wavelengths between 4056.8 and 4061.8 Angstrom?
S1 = 16.4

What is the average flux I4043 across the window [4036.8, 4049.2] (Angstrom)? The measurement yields 16.6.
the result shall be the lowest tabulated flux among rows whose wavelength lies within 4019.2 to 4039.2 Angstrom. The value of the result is 16.3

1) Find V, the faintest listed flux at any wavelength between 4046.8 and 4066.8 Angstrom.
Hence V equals 16.2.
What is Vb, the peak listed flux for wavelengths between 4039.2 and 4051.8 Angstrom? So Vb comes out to 16.9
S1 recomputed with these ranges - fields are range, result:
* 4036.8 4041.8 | 16.3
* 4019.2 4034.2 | 17.4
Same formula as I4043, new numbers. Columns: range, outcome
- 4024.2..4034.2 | 16.6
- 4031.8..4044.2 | 16.5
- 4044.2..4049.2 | 16.8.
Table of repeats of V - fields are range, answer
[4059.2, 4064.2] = 16.4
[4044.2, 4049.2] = 16.8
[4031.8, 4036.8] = 16.6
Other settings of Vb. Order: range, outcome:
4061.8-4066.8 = 17.3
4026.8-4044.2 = 16.6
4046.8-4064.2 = 17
